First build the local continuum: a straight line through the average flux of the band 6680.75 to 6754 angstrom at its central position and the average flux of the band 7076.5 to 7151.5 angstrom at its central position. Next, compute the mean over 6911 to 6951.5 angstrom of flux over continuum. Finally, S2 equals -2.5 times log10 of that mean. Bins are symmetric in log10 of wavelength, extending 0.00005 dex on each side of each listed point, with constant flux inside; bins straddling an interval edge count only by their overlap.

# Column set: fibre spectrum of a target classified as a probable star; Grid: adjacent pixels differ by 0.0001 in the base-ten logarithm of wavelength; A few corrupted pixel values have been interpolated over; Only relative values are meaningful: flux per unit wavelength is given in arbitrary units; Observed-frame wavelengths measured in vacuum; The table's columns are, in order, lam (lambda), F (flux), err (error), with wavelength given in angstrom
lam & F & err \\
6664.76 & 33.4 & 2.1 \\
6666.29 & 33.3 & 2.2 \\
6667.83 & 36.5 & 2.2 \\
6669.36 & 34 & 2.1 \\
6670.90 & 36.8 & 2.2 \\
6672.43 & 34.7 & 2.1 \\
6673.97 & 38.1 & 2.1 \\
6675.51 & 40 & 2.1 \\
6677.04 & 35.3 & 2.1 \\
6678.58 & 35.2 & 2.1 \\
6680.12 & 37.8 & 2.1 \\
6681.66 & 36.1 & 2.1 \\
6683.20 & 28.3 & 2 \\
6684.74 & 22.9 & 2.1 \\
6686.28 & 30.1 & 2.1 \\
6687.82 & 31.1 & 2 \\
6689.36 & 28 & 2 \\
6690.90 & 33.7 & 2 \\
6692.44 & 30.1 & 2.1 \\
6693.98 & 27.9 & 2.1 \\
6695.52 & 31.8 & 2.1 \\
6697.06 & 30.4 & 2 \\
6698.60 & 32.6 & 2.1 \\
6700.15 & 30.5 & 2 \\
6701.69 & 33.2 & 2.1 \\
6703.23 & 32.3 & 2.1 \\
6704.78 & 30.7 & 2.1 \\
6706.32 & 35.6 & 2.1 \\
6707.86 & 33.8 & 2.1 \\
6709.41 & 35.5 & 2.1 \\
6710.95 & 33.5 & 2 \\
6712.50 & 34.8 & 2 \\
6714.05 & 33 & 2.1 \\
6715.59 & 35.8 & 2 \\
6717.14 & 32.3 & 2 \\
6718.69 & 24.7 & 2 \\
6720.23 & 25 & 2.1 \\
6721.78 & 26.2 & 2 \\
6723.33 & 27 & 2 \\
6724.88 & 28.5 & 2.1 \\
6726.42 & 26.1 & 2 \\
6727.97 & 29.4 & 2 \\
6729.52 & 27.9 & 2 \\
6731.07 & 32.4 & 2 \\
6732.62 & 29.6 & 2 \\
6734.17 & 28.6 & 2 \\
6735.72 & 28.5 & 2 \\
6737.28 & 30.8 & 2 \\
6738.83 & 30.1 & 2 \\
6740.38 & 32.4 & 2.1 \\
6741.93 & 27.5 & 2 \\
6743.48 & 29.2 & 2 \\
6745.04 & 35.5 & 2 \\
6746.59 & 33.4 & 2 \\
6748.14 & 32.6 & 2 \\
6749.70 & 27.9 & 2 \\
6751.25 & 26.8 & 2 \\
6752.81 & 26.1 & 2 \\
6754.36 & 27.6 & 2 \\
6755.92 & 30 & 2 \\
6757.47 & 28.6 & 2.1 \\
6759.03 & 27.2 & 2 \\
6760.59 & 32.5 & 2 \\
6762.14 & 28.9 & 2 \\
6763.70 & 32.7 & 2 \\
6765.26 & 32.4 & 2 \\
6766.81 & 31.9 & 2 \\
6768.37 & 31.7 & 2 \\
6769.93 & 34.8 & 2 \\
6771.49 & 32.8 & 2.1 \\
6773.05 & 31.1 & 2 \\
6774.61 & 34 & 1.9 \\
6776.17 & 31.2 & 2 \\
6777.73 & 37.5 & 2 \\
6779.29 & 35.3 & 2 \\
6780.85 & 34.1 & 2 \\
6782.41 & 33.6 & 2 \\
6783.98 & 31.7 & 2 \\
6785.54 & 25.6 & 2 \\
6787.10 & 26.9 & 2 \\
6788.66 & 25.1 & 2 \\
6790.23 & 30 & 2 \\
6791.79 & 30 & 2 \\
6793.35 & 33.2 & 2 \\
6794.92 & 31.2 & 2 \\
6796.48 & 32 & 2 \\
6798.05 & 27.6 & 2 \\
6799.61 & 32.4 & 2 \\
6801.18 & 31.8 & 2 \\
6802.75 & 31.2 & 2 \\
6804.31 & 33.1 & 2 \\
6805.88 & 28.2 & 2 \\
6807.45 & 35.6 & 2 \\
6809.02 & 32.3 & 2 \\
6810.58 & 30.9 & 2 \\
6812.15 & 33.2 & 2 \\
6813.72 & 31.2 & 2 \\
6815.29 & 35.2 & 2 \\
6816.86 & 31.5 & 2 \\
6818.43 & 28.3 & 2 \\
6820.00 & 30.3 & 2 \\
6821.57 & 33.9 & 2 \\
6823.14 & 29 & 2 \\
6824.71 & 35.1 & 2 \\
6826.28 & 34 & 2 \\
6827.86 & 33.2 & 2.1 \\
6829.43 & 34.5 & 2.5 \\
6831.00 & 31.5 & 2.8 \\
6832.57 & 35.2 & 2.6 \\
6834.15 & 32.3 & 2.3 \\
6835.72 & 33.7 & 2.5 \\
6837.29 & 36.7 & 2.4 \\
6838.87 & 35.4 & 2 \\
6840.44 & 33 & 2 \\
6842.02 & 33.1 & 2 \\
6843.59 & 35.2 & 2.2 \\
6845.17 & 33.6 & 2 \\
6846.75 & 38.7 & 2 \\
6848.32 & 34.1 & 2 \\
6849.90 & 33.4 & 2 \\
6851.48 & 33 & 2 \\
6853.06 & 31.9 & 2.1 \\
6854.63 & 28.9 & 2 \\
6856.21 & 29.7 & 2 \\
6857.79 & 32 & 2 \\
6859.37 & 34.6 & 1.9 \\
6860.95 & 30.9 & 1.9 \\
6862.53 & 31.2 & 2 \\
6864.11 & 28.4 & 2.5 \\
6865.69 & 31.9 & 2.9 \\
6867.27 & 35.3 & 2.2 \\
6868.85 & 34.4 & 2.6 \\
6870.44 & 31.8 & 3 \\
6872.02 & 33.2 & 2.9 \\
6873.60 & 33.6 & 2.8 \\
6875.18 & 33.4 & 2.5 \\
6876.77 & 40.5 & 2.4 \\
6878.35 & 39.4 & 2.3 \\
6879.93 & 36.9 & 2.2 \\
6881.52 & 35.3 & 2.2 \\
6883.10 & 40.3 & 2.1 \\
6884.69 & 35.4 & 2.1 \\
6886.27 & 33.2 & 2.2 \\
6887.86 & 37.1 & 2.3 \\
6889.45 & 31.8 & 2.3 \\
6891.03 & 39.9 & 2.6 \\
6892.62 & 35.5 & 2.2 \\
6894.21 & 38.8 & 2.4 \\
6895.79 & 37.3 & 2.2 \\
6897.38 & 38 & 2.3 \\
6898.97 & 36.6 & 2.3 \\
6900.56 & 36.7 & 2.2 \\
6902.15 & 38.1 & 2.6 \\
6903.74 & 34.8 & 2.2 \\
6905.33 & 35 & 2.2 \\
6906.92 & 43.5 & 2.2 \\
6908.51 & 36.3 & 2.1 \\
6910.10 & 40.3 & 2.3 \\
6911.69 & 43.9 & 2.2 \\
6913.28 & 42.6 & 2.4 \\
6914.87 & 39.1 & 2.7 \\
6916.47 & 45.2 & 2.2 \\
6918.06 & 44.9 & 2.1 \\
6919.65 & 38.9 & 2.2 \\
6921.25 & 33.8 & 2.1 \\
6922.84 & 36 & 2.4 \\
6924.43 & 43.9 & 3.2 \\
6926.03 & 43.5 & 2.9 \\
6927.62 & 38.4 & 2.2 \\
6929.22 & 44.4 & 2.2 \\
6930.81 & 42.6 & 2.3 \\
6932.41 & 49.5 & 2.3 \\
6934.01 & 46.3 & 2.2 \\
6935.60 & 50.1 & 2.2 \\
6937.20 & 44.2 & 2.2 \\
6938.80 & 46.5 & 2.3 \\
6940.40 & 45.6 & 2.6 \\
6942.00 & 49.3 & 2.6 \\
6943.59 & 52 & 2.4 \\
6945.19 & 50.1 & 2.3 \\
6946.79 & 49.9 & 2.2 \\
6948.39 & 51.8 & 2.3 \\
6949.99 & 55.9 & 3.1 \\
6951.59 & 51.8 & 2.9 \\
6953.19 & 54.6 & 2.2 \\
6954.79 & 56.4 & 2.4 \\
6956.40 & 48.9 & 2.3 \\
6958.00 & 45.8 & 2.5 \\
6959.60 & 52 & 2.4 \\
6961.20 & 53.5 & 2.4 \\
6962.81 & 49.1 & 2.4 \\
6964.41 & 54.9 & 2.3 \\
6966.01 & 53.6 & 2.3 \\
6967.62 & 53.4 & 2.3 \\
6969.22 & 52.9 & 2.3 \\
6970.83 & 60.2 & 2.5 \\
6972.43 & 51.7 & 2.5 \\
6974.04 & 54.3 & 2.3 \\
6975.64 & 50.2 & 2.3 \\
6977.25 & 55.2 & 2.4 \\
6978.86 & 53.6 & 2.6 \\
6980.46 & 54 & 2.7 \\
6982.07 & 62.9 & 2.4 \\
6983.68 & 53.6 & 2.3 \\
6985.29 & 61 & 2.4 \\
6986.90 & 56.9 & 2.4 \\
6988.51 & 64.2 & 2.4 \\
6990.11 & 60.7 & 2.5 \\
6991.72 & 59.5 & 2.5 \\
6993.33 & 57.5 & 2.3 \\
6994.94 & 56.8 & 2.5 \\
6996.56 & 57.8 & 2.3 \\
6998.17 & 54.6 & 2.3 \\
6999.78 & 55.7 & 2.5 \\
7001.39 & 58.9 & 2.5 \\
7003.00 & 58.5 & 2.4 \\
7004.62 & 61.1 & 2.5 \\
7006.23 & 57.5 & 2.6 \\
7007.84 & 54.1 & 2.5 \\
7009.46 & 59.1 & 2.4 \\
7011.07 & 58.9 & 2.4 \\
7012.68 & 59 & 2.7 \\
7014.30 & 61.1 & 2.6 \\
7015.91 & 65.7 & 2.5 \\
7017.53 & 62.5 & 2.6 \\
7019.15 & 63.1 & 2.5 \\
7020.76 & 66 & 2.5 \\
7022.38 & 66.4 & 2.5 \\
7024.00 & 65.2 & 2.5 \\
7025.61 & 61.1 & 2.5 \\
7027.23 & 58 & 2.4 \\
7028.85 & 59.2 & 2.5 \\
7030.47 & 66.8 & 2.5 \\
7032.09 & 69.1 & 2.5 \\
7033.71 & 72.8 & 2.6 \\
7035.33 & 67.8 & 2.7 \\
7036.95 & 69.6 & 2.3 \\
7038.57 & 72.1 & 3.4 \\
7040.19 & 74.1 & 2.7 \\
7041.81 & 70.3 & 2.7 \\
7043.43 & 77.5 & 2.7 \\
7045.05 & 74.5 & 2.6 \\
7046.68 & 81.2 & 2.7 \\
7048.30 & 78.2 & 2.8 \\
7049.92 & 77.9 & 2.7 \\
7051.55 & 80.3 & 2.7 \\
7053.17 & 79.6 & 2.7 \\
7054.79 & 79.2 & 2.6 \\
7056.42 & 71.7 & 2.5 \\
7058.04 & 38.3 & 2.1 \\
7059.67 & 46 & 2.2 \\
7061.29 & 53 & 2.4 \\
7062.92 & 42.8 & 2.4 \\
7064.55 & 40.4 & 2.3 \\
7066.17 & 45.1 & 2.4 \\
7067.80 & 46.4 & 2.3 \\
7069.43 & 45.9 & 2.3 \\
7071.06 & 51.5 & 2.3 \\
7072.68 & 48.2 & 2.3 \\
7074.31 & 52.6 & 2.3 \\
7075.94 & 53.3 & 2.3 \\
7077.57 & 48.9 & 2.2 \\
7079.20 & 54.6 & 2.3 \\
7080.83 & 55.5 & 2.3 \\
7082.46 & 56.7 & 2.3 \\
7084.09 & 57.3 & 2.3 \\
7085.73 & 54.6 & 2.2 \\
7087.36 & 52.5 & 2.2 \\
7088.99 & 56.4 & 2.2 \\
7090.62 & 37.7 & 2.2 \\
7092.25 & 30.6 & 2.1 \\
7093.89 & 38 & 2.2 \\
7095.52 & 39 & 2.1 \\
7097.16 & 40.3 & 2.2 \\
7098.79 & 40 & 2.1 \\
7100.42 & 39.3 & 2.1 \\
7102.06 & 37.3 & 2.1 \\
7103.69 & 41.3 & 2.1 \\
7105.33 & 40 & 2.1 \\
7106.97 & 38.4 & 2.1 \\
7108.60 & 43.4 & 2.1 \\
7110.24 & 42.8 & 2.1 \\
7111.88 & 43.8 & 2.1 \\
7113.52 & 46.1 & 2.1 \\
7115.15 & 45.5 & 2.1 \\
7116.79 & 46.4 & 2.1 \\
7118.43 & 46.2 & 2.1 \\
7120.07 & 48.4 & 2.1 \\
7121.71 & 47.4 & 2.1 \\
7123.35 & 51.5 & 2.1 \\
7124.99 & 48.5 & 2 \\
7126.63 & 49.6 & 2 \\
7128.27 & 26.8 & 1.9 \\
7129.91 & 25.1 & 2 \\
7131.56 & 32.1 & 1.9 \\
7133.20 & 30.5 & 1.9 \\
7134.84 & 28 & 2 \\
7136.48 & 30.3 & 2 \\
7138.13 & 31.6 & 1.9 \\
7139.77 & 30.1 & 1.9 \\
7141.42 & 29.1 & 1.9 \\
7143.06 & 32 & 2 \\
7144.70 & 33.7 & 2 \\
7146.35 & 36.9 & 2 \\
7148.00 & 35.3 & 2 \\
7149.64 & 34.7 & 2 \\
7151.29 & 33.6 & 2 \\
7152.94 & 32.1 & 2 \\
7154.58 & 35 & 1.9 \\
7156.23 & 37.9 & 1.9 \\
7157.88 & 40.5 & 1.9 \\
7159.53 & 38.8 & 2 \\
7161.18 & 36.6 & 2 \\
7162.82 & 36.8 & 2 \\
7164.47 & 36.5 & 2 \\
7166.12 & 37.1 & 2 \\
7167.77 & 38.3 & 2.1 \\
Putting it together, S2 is -0.24 mag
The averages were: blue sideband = 30.4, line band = 45.3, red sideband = 41.1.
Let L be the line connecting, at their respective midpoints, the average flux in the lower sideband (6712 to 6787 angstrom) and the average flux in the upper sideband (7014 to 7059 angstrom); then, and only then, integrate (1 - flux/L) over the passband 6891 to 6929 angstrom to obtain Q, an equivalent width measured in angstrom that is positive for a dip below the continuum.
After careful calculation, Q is 9.3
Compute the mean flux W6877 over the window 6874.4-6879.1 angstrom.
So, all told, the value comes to 37.7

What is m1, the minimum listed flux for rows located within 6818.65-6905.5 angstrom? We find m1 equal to 28.4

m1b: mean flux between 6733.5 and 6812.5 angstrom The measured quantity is 31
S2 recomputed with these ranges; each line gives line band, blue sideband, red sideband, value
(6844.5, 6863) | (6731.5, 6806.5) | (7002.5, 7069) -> 0.25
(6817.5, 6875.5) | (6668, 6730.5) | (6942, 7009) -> 0.32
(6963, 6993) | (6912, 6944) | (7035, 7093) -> -0.14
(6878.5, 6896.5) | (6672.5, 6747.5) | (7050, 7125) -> 0.09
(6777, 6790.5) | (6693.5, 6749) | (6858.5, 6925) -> 0.06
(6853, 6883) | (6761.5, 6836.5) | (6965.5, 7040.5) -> 0.23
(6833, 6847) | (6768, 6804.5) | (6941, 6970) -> 0.11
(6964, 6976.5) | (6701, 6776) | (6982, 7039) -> 0.06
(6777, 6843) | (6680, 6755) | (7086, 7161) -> 0.01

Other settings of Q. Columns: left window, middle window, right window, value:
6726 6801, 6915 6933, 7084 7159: -3.8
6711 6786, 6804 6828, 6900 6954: 2.4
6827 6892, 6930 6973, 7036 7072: -2.6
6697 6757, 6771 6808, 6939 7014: 5.2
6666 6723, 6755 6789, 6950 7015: 6.4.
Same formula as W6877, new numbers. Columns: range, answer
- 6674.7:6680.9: 37.1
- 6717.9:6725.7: 26.3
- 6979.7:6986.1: 57.8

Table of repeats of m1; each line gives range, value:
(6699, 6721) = 24.7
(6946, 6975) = 45.8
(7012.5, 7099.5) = 30.6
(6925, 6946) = 38.4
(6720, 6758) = 25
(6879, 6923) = 31.8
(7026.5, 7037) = 58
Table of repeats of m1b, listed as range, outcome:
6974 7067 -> 62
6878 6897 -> 36.7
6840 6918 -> 35.8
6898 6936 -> 40.9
